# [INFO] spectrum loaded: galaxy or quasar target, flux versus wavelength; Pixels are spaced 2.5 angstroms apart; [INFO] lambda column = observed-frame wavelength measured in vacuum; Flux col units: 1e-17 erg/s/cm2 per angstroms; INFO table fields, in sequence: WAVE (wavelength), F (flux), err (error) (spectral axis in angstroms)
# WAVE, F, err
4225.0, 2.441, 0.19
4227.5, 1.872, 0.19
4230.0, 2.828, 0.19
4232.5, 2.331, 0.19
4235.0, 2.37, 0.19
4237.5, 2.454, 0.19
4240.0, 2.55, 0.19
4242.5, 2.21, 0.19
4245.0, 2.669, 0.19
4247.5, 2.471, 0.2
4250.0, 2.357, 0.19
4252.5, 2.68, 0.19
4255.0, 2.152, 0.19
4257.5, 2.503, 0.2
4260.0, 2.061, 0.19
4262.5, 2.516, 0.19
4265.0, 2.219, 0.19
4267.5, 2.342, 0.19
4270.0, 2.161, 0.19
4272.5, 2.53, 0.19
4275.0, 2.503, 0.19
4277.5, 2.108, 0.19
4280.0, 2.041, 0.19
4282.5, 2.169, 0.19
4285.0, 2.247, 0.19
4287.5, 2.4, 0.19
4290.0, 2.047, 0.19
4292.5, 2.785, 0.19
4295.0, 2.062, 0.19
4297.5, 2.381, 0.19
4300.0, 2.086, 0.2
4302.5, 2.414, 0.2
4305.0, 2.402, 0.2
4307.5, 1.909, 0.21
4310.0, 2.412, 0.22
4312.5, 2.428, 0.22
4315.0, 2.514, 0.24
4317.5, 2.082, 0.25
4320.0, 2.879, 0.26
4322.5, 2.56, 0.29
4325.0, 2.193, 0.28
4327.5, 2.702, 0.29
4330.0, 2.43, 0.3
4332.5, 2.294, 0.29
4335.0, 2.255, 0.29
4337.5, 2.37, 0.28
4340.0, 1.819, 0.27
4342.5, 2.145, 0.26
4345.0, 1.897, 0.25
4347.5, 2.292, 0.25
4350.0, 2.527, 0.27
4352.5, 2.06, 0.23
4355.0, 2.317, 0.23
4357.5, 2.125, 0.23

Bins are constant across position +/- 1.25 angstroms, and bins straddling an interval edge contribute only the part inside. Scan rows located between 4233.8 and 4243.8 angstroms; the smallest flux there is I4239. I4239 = 2.21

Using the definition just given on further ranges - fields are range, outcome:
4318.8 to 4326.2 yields 2.193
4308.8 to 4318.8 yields 2.082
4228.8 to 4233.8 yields 2.331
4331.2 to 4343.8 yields 1.819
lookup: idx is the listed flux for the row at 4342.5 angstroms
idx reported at 2.145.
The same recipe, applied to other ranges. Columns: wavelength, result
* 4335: 2.255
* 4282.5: 2.169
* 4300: 2.086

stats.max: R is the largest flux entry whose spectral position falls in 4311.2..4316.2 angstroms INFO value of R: 2.514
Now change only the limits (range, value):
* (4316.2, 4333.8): 2.879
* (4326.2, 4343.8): 2.702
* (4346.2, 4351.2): 2.527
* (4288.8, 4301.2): 2.785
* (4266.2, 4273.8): 2.53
